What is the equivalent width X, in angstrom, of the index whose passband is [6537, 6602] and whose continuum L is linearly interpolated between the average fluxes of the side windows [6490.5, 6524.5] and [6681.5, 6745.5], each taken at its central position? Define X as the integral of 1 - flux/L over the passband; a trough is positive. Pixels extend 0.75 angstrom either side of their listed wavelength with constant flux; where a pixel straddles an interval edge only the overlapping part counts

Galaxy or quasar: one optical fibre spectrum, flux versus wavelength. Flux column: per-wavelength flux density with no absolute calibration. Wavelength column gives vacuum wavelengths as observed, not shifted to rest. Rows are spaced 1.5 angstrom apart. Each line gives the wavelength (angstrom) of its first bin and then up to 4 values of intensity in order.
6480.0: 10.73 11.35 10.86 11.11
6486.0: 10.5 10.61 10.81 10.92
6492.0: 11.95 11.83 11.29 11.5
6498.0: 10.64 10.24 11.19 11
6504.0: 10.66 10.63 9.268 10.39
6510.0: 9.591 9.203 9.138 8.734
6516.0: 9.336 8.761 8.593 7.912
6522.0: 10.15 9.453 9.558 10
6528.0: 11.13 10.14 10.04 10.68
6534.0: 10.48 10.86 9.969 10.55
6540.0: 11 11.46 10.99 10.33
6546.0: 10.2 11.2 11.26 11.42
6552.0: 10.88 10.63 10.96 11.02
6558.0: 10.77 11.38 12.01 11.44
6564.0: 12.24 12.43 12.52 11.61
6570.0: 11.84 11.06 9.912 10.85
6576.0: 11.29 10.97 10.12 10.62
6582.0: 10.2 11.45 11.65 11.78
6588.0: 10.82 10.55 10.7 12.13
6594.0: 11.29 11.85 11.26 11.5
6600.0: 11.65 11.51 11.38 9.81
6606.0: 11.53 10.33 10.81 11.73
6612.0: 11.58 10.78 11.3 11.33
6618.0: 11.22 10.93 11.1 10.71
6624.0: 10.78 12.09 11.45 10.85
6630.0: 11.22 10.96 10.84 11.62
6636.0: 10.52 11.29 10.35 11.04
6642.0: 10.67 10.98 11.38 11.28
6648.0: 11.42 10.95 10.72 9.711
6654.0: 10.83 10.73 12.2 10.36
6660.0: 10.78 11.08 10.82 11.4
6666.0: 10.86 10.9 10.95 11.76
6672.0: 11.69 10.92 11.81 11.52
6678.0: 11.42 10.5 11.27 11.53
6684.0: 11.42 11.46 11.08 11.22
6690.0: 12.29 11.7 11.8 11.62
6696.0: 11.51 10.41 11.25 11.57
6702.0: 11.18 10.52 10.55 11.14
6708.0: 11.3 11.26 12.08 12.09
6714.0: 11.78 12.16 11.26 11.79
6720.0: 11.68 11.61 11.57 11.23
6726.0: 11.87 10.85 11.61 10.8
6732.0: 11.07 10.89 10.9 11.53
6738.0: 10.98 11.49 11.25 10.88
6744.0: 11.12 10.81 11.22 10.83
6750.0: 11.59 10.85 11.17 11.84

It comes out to -4.4 angstrom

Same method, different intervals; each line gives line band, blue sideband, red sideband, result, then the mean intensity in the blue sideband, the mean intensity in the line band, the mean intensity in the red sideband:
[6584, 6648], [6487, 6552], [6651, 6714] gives -1.7 angstrom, 10.4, 11.2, 11.2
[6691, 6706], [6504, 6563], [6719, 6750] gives -0.2 angstrom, 10.3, 11.2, 11.2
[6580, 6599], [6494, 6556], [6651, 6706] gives -1.0 angstrom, 10.3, 11.2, 11.2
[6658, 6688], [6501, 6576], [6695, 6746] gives -0.2 angstrom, 10.5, 11.2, 11.3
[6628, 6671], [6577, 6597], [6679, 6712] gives 0.9 angstrom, 11.1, 11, 11.3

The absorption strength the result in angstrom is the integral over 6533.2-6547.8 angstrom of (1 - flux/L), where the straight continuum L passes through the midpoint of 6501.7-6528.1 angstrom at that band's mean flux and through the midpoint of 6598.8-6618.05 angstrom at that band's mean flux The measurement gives -1.0 angstrom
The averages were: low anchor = 9.61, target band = 10.7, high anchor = 11.2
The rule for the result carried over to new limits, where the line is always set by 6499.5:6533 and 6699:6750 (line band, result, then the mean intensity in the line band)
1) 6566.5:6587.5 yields -1.8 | 11.1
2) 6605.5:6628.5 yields -1.4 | 11.2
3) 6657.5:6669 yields -0.1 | 10.9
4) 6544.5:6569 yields -3.0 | 11.3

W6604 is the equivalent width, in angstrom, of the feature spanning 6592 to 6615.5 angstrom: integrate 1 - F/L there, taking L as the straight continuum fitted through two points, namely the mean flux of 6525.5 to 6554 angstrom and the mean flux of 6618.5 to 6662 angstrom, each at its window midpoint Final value -0.8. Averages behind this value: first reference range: 10.7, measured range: 11.3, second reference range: 11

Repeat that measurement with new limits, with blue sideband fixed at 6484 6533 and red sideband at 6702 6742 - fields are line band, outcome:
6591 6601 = -0.8 angstrom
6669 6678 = -0.3 angstrom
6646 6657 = 0.1 angstrom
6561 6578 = -1.6 angstrom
